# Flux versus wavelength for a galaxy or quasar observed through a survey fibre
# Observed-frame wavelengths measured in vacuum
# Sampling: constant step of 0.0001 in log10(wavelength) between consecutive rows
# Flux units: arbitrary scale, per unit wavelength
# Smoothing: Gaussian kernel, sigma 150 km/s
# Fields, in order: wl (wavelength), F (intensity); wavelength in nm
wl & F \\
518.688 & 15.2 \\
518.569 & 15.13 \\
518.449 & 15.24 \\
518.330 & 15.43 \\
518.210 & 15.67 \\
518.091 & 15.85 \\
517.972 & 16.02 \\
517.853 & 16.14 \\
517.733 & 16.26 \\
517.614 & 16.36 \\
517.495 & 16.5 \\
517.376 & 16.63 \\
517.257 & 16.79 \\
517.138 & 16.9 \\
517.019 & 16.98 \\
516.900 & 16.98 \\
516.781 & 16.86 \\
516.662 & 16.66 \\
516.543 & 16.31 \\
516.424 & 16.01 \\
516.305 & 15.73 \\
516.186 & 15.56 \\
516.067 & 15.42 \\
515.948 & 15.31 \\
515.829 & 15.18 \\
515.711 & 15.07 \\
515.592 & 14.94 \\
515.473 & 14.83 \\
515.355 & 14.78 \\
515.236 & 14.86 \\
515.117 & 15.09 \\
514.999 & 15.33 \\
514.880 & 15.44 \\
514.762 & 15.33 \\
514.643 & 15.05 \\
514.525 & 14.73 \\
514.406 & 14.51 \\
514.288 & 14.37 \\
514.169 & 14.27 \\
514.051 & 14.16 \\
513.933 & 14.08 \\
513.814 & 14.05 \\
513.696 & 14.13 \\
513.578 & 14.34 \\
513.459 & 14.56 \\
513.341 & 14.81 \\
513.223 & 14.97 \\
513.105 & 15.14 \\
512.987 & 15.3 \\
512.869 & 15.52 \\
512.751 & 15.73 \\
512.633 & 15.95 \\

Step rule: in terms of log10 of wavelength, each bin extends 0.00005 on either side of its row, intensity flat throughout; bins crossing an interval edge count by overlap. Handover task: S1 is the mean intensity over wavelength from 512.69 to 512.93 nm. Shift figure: 15.6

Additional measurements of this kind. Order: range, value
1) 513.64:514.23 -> 14.1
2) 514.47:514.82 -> 15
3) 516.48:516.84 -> 16.6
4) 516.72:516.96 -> 16.9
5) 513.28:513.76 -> 14.5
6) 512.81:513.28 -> 15.2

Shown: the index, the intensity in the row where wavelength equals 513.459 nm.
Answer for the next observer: 14.56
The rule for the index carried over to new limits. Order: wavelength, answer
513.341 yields 14.81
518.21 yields 15.67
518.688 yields 15.2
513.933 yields 14.08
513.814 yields 14.05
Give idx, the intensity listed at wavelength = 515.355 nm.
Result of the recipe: 14.78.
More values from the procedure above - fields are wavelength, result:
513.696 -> 14.13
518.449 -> 15.24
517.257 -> 16.79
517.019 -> 16.98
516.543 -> 16.31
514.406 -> 14.51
